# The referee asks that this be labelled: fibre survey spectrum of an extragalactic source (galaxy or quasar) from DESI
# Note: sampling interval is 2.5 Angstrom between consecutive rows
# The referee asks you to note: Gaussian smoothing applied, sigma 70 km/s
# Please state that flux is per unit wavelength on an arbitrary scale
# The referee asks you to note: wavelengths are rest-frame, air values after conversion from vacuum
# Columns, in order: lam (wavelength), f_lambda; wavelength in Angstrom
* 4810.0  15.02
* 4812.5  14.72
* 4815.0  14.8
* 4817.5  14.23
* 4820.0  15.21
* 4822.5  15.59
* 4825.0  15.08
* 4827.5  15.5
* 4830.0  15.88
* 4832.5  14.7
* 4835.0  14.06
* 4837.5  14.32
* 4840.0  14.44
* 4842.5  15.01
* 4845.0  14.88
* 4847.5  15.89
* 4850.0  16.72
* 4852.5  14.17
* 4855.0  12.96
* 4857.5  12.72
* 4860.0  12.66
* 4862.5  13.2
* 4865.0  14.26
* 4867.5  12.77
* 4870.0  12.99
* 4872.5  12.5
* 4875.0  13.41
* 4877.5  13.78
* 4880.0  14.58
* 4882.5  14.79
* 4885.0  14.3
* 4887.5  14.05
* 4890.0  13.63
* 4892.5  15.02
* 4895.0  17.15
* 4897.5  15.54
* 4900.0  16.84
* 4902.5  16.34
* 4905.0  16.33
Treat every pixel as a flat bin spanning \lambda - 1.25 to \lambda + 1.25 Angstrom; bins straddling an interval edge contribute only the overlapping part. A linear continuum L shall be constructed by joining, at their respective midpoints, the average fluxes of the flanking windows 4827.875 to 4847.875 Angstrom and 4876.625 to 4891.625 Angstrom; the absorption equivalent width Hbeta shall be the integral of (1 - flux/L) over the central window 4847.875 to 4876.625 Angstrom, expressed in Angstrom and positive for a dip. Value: 1.92 Angstrom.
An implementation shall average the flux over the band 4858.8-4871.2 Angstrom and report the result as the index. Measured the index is 13.2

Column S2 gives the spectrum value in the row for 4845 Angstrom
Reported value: 14.88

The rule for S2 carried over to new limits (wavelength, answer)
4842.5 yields 15.01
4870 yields 12.99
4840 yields 14.44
